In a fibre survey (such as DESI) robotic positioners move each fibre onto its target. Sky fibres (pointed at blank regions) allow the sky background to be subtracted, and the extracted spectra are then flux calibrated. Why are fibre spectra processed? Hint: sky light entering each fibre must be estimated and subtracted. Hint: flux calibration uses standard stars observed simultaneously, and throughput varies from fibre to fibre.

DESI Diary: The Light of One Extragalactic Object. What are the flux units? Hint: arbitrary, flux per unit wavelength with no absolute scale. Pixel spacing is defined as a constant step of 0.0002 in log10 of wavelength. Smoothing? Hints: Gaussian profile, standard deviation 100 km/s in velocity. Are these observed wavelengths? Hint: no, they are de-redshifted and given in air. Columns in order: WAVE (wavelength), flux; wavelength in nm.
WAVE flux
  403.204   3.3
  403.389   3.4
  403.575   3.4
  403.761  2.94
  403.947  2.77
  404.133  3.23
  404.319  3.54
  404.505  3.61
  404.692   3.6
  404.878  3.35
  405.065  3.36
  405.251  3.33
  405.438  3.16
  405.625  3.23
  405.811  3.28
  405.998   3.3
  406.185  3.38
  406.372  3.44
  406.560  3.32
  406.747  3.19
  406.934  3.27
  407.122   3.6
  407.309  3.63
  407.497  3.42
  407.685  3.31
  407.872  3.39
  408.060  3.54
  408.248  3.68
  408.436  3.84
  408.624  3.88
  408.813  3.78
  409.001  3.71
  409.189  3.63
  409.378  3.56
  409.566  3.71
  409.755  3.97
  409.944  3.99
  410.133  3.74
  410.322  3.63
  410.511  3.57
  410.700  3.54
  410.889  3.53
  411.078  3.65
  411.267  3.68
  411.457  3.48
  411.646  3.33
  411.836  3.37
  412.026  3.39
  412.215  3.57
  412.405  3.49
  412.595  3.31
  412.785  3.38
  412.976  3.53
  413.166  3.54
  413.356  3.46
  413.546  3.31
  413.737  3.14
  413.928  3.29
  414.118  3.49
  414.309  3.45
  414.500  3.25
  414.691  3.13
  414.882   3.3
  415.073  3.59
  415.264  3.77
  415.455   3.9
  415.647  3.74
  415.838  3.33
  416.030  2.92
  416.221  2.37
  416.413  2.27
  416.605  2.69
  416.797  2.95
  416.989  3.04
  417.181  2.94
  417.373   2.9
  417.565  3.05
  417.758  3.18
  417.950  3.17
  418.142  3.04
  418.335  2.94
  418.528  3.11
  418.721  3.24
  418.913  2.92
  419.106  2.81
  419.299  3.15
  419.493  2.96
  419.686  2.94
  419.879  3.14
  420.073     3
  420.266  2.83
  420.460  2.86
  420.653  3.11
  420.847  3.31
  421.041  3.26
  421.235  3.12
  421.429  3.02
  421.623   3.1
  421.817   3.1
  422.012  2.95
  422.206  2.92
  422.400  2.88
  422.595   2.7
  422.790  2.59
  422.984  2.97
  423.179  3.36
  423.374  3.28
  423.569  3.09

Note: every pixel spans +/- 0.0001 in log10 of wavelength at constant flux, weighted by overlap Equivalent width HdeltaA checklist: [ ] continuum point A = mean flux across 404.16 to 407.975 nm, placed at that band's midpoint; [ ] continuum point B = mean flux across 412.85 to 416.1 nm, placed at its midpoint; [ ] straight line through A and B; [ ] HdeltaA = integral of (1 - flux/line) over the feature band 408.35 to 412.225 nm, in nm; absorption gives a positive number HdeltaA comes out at -0.28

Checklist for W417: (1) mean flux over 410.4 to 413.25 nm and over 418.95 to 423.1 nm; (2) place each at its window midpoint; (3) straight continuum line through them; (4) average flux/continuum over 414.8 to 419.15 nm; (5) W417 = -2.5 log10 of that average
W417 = 0.039 mag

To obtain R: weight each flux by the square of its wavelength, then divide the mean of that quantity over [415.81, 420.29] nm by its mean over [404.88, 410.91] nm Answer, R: 0.88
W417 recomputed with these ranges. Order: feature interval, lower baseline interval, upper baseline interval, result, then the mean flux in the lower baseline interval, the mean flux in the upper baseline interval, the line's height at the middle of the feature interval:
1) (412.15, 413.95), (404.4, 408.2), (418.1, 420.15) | -0.068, 3.39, 3.02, 3.2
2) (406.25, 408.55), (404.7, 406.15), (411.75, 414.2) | -0.043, 3.31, 3.41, 3.34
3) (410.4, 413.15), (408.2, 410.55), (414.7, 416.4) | 0.026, 3.75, 3.3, 3.57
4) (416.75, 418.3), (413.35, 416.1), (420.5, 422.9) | 0.073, 3.41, 3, 3.24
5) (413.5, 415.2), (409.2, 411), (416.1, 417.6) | -0.077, 3.69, 2.77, 3.11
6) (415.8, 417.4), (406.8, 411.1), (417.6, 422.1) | 0.153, 3.63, 3.05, 3.23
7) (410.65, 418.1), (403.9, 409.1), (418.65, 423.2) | -0.028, 3.44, 3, 3.2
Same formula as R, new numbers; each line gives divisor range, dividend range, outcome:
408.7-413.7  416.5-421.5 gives 0.88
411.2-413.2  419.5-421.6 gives 0.92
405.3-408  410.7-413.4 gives 1.07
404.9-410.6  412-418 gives 0.95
